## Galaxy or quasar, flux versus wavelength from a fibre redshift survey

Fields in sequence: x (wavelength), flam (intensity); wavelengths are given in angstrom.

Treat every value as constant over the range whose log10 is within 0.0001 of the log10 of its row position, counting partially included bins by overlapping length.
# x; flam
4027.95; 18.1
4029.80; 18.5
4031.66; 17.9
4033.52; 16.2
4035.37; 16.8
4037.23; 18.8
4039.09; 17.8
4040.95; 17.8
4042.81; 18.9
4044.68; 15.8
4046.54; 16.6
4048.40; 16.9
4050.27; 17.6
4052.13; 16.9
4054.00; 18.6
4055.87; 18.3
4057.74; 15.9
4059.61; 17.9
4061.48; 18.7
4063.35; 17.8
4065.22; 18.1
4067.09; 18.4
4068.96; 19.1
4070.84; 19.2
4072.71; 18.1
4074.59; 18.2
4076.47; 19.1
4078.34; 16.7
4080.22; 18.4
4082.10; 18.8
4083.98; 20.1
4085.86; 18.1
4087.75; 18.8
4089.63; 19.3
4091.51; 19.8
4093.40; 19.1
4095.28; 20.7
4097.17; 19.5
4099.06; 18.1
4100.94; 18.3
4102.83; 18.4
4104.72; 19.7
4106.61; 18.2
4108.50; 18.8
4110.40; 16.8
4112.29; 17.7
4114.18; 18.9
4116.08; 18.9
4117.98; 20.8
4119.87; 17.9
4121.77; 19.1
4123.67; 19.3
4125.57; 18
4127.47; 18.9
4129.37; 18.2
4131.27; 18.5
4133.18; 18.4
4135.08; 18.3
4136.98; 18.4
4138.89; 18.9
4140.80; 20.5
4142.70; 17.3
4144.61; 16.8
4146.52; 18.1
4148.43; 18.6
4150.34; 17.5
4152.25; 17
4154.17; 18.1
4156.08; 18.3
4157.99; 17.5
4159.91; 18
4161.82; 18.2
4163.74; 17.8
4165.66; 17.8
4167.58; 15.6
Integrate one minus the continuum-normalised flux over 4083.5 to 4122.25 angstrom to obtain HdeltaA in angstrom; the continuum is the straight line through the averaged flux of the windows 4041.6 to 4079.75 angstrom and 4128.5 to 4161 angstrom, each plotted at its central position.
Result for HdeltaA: -1.92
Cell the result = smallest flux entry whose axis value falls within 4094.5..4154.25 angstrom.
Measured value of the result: 16.8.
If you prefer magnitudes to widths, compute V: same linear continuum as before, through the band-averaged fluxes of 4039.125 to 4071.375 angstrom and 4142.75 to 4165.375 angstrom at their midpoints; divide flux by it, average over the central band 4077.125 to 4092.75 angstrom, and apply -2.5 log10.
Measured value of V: -0.059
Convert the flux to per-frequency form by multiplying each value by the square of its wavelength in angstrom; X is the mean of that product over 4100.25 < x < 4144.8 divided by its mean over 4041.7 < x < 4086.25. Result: 1.06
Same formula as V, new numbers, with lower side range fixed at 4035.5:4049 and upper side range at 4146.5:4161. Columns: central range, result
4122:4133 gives -0.05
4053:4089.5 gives -0.05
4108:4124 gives -0.05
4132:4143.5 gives -0.05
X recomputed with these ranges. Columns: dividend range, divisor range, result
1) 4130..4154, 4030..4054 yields 1.10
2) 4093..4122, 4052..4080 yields 1.06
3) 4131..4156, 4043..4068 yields 1.08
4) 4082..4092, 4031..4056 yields 1.12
